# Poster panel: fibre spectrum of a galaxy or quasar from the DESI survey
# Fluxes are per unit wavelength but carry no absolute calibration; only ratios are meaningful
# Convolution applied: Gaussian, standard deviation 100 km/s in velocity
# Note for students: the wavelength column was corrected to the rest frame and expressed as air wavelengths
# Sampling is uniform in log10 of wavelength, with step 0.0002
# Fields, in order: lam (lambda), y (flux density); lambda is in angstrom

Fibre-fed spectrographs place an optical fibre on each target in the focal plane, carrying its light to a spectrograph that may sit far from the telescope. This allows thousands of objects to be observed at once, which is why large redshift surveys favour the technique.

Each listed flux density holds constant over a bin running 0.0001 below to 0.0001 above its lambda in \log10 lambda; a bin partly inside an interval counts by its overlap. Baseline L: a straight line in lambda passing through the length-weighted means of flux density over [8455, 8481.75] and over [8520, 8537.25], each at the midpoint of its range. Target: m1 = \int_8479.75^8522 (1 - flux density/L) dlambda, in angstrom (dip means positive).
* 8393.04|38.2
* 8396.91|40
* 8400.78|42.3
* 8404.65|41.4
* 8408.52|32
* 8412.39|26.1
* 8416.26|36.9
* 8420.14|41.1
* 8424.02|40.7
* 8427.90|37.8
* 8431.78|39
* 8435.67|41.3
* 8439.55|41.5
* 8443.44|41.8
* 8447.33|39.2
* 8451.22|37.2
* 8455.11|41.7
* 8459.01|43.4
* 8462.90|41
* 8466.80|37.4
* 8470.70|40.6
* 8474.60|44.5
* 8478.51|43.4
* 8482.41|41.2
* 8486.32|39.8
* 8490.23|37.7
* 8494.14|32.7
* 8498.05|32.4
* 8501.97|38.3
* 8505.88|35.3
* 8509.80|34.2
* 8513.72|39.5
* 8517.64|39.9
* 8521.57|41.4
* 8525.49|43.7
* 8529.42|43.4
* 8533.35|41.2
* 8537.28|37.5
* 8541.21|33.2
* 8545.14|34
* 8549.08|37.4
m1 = 4.4 angstrom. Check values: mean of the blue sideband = 41.7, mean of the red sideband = 41.9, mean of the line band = 37.4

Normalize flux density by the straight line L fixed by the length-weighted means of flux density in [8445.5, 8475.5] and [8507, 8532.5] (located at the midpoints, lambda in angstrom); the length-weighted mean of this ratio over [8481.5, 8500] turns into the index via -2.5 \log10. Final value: 0.11 mag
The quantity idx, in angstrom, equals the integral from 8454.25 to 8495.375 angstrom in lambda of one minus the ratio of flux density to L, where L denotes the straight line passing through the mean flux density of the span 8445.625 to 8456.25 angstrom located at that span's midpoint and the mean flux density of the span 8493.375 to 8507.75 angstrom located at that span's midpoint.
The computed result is -3.63 angstrom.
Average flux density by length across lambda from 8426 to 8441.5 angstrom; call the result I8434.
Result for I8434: 39.9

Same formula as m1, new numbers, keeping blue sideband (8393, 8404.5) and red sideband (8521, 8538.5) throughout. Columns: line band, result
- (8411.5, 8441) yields 1.8 angstrom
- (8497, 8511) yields 2.1 angstrom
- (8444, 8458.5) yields 0.4 angstrom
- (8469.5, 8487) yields -0.4 angstrom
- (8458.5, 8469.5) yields 0.2 angstrom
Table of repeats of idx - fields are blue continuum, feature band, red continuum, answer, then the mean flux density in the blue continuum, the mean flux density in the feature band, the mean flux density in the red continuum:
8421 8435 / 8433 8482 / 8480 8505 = -3.4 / 39.5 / 41.1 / 37.1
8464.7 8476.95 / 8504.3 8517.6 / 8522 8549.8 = 0.9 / 40.9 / 36.9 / 38.8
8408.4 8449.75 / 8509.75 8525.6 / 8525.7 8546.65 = -0.6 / 38.2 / 39.9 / 38.4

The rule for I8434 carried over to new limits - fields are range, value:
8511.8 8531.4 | 41.6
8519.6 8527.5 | 42.5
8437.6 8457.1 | 40.3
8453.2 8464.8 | 42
